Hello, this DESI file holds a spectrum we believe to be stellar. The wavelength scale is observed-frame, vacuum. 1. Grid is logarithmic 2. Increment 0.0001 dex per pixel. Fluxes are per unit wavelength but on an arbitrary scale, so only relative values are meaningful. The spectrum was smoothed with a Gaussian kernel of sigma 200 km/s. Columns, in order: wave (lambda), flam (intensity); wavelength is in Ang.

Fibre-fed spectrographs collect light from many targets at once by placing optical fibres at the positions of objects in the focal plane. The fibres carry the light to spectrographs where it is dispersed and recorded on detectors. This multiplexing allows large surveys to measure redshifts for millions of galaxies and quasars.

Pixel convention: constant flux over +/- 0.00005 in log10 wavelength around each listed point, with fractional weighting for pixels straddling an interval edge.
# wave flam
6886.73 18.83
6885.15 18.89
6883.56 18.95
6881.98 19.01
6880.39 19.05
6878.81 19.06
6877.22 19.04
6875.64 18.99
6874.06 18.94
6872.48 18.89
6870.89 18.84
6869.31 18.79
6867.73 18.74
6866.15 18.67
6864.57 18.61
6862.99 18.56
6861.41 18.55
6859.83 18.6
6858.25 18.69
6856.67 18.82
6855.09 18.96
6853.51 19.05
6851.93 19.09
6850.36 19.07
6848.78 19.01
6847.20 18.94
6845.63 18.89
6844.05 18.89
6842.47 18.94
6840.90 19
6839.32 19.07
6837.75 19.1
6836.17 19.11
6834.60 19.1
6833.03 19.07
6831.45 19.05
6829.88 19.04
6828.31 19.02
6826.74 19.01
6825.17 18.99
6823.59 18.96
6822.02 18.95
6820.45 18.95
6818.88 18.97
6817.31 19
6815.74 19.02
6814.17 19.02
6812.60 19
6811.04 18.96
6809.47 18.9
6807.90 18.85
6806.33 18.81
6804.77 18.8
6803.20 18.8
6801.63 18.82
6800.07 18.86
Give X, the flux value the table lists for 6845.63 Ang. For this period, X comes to 18.89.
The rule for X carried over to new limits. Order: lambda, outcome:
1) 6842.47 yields 18.94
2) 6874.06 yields 18.94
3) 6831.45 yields 19.05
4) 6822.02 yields 18.95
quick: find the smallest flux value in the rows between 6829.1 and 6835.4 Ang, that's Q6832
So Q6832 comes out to 19.04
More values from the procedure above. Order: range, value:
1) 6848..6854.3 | 19.01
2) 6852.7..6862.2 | 18.55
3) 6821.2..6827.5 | 18.95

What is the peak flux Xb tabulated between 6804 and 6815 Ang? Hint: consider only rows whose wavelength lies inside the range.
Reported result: 19.02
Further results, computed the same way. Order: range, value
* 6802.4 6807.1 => 18.81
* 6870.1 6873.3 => 18.89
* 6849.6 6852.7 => 19.09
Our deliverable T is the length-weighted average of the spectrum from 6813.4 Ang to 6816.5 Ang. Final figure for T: 19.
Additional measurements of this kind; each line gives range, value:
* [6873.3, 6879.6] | 19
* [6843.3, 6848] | 18.9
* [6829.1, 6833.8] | 19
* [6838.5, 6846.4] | 19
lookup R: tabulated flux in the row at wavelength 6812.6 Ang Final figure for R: 19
